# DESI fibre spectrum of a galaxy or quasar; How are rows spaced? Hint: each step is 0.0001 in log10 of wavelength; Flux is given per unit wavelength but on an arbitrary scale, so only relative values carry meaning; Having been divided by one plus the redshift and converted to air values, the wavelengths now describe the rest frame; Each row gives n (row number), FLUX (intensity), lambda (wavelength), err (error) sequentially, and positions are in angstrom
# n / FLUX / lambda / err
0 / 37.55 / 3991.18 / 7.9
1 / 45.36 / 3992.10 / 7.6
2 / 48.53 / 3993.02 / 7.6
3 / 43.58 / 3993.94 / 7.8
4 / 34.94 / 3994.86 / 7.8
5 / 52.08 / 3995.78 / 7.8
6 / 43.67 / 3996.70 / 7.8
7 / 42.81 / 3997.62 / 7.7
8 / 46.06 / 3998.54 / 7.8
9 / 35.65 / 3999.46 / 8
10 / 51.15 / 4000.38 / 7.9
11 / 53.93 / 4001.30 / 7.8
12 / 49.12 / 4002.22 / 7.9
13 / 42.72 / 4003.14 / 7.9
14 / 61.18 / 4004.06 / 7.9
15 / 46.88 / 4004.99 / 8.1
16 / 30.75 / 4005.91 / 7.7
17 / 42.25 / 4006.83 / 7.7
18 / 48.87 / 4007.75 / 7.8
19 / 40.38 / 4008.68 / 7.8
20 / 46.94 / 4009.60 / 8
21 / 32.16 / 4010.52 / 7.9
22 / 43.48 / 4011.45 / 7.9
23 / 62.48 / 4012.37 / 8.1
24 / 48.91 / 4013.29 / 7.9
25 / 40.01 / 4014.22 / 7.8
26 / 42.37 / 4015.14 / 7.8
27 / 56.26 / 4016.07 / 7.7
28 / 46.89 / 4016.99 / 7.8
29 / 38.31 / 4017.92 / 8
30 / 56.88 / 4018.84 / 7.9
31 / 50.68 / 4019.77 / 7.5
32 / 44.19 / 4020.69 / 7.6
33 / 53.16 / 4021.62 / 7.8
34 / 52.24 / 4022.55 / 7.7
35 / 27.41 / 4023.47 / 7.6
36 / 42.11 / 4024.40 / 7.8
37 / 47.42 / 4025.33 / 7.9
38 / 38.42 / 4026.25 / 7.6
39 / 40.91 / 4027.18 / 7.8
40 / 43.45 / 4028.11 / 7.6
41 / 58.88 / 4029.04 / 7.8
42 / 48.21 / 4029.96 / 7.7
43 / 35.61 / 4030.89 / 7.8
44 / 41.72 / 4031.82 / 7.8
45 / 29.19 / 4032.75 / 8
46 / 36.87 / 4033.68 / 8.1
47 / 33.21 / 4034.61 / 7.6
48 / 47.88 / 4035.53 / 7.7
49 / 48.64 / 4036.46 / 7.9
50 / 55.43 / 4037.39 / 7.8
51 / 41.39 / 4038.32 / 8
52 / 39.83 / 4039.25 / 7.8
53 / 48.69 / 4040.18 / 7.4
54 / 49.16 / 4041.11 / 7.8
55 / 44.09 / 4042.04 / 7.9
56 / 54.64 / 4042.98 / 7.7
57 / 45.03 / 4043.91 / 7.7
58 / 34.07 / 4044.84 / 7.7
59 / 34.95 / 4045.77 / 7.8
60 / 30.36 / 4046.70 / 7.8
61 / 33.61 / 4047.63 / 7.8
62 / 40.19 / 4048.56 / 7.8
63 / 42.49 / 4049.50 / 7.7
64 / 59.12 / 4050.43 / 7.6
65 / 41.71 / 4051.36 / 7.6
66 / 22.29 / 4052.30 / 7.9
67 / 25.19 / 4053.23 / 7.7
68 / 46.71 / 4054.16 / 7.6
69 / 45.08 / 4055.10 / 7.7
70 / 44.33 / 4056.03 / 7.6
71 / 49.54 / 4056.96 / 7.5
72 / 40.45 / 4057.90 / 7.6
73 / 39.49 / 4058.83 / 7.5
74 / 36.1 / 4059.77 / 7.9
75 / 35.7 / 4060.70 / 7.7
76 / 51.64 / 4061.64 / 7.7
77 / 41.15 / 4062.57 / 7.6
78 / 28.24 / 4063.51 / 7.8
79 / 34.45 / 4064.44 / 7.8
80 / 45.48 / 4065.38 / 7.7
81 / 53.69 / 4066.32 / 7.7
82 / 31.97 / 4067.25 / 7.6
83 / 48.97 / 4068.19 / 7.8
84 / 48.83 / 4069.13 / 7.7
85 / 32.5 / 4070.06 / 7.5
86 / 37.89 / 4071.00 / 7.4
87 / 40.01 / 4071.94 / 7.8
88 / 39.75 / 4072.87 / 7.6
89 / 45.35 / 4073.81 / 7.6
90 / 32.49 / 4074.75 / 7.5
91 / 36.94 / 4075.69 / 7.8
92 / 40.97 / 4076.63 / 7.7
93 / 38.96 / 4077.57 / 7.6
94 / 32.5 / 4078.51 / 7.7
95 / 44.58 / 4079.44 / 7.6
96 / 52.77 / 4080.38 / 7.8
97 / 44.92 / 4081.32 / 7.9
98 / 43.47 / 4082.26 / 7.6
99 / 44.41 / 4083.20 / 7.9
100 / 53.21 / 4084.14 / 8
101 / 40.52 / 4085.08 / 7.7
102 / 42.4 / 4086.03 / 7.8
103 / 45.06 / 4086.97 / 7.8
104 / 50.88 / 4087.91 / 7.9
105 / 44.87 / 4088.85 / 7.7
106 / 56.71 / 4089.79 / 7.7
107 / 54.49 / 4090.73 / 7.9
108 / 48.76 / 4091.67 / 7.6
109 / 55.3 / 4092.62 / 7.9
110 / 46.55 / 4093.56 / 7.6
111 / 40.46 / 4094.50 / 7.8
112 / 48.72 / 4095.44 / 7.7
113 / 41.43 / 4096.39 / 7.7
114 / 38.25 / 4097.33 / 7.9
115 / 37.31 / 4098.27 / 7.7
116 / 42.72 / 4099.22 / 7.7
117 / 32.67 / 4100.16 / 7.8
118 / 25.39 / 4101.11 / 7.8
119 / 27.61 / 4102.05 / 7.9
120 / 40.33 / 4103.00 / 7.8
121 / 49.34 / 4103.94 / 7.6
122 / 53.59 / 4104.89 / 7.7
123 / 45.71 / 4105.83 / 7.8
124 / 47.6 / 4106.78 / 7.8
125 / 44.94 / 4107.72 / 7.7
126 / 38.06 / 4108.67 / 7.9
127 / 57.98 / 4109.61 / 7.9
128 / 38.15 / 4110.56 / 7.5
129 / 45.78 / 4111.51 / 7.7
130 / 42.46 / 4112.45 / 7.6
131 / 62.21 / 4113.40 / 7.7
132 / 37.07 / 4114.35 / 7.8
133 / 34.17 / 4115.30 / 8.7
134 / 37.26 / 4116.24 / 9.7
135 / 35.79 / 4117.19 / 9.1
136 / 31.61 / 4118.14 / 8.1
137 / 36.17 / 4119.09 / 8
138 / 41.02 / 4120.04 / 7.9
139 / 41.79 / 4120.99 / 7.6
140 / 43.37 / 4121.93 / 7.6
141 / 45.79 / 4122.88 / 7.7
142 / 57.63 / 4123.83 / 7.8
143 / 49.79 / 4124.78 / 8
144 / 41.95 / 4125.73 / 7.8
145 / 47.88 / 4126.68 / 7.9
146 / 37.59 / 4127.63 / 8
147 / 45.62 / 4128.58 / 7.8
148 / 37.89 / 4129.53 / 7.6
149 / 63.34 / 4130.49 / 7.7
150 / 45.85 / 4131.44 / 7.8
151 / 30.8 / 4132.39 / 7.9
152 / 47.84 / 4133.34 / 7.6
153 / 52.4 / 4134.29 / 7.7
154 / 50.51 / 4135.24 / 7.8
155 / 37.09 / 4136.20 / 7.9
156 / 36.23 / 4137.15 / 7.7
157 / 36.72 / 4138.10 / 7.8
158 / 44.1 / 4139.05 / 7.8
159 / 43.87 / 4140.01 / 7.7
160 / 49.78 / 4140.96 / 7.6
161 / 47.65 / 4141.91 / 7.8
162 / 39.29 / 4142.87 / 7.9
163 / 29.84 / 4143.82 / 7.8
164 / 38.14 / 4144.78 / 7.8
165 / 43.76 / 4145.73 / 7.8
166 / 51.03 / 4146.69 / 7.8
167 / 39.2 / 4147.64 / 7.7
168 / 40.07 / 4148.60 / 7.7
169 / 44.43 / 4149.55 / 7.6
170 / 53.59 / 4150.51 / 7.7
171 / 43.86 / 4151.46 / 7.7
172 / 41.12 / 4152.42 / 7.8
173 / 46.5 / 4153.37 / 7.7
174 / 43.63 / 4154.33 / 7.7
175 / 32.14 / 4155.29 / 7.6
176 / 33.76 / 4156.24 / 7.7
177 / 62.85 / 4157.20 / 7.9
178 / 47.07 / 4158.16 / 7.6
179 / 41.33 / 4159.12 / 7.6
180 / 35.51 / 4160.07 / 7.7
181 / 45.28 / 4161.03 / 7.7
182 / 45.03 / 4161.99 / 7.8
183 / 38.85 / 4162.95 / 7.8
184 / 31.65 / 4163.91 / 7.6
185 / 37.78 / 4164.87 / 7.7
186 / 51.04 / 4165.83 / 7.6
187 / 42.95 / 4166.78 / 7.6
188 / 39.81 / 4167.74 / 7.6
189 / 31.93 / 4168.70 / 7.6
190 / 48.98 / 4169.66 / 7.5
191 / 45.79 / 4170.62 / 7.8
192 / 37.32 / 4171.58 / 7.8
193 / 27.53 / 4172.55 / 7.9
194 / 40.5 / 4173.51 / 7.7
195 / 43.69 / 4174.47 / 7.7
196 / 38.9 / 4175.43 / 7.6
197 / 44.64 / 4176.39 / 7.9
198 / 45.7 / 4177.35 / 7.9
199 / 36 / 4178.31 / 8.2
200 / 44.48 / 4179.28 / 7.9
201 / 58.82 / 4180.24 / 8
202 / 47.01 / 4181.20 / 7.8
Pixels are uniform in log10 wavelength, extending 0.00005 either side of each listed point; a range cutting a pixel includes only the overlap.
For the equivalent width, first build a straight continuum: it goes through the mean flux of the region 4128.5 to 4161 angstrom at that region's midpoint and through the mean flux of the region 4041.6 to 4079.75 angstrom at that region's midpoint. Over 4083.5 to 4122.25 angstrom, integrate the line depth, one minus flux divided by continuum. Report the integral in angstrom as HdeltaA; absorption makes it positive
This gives -1.42 angstrom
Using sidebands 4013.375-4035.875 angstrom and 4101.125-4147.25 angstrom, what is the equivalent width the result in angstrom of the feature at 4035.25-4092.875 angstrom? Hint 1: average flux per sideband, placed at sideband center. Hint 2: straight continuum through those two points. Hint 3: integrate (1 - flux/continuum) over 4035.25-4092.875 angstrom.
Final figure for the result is 1.0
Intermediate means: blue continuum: 43.9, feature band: 42.8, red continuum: 43.2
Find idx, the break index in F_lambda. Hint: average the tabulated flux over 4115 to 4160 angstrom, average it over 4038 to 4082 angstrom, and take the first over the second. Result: 1.05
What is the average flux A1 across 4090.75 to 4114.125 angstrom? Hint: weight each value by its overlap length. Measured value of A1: 43.9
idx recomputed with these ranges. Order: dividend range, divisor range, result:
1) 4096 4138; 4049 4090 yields 1.01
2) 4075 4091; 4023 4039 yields 1.06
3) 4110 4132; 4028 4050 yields 1.03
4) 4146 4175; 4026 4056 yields 1.01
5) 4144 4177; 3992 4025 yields 0.92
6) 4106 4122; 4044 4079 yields 1.06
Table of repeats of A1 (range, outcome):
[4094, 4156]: 42.7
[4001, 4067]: 43.4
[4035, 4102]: 42.3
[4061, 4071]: 41.4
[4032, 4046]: 43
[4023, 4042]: 42.8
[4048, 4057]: 41.2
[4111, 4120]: 40.3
